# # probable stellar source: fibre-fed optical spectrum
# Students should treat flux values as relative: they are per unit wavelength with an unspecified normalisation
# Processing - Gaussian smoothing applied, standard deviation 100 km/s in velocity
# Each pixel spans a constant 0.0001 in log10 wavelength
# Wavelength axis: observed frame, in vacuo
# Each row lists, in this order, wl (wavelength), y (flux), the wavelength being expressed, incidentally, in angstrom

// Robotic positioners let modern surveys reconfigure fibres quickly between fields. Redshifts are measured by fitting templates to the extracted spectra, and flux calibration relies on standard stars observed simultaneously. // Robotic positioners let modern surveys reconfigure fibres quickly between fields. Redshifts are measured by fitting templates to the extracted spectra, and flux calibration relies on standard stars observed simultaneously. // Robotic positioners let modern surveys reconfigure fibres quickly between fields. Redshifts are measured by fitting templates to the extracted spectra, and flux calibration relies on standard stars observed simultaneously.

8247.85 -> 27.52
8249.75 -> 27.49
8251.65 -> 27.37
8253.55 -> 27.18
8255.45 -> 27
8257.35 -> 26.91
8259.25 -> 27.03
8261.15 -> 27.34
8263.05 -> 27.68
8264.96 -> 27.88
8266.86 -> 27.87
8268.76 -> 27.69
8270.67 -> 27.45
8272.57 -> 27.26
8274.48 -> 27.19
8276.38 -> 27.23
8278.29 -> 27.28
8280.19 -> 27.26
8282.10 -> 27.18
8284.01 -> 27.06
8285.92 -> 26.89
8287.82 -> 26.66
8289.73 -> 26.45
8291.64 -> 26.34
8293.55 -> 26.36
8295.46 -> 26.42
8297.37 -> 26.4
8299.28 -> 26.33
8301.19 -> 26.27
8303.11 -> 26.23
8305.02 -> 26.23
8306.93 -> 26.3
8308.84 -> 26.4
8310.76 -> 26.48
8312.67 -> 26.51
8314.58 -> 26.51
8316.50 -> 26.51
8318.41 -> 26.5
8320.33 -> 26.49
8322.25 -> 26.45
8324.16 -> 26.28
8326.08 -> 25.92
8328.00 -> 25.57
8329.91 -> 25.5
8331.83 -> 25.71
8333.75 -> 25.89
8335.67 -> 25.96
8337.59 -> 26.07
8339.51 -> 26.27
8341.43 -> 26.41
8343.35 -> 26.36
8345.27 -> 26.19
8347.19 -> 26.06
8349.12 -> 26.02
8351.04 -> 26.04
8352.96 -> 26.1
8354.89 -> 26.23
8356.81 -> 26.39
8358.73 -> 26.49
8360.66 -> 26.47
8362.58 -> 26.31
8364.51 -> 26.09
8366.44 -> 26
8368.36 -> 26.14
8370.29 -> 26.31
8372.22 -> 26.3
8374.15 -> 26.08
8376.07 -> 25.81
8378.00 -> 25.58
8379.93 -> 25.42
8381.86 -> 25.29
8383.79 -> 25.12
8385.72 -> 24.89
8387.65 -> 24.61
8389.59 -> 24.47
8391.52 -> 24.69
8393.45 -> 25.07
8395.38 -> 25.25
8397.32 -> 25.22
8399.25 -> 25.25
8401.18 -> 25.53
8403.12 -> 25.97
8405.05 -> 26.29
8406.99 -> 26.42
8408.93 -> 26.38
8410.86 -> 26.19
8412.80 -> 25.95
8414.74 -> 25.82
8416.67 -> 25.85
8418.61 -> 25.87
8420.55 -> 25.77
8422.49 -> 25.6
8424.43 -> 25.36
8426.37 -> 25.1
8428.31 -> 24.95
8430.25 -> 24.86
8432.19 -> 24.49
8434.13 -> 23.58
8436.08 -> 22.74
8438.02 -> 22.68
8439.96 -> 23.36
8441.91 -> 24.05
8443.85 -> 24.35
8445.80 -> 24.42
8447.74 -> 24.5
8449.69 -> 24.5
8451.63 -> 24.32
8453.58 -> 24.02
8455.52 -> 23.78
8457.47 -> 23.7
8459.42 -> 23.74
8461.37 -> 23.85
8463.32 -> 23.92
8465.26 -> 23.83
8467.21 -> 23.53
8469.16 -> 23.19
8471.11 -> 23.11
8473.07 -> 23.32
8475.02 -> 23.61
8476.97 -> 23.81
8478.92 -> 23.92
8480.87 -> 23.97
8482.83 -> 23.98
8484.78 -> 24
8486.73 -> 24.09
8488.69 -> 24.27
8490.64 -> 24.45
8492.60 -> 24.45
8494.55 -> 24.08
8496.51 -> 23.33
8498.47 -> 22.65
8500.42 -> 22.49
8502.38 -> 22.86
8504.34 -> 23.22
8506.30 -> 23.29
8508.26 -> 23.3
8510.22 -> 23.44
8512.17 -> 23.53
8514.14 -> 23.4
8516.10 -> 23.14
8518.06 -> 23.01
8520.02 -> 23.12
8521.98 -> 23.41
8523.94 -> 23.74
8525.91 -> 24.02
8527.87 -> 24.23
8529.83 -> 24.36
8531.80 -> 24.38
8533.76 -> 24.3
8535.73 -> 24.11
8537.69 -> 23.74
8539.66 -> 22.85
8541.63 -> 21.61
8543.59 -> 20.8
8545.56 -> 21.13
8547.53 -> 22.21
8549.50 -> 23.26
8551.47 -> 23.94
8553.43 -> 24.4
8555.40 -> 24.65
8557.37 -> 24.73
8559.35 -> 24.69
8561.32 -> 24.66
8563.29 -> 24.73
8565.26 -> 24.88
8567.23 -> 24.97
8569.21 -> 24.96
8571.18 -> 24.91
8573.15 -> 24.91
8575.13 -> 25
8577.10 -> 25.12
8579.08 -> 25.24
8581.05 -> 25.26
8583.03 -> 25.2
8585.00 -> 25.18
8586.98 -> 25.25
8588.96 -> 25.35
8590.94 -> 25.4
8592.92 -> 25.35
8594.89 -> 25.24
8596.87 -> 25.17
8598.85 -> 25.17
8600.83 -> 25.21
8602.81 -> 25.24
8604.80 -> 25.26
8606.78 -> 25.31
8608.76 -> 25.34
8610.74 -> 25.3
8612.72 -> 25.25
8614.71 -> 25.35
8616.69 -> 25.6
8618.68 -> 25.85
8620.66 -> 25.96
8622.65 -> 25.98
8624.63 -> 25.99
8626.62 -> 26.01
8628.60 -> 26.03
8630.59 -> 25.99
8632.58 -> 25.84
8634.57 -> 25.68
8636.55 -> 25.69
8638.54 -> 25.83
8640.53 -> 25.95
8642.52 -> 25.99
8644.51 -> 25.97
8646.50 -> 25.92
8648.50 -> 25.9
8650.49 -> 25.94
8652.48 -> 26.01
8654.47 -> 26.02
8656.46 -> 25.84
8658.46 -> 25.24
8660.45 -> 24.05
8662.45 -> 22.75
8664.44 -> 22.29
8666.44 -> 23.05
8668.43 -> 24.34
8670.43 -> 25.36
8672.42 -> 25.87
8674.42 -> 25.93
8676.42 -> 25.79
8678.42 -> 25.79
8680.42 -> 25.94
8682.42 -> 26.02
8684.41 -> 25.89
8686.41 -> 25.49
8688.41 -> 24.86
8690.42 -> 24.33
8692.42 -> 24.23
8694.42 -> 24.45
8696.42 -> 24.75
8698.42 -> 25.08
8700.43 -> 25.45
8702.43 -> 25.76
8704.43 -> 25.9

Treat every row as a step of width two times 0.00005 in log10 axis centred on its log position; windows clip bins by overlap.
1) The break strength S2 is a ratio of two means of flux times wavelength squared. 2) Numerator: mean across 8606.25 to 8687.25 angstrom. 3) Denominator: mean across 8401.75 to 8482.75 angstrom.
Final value 1.09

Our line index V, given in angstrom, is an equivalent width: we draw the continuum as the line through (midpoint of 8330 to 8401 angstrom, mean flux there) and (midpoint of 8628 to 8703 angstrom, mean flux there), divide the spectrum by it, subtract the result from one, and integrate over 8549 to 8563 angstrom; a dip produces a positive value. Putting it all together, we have 0.6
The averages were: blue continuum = 25.8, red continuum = 25.3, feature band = 24.4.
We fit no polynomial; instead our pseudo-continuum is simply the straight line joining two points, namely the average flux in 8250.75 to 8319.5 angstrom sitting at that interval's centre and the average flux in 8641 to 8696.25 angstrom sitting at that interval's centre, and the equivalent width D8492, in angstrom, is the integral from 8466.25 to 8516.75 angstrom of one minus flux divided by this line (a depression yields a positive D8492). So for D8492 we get 4.7 angstrom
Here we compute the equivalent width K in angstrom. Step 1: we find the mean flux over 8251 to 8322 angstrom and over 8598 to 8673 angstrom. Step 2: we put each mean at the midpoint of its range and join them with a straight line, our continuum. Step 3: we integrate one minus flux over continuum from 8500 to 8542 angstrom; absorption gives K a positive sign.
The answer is 3.9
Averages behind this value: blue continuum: 26.9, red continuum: 25.4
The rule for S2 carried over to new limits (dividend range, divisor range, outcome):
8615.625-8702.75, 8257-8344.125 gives 1.04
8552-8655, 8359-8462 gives 1.06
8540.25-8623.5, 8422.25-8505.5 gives 1.06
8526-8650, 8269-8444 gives 1.02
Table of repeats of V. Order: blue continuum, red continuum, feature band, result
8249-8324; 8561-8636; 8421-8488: 5.2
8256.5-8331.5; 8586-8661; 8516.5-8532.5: 1.3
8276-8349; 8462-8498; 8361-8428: -1.4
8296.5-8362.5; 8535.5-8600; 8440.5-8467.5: 1.3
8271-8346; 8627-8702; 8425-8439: 1.1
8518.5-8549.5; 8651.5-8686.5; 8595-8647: -2.6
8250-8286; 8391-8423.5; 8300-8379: 0.9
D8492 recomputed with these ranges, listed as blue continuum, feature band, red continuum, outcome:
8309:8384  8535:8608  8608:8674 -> 3.1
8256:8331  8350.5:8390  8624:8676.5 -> 0.9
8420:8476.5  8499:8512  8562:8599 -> 0.7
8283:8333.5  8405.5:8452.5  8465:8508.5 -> -0.8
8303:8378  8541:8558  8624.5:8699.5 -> 1.8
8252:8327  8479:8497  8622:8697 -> 1.3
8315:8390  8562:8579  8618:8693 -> 0.4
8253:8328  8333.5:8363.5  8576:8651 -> 0.4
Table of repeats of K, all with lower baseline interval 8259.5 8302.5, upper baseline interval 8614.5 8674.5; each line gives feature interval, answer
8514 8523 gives 1.0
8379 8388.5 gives 0.5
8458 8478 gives 2.0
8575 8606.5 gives 0.5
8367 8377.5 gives 0.2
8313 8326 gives 0.2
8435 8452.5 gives 1.6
